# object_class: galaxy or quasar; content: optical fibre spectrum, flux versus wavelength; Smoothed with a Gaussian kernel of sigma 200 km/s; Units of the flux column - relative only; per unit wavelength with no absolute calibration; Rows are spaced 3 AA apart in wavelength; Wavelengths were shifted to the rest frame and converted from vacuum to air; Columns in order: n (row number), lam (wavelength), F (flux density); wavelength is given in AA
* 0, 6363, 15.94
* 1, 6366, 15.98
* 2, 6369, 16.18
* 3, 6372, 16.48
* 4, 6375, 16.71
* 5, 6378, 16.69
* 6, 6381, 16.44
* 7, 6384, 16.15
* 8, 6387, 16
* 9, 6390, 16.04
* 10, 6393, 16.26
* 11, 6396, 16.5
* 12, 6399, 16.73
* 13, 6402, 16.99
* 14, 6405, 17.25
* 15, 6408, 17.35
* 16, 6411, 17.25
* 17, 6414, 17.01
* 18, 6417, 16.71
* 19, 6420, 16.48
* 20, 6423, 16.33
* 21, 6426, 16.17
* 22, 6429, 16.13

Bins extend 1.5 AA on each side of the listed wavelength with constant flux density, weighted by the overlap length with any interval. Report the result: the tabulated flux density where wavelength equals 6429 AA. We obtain 16.13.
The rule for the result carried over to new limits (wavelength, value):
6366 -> 15.98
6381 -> 16.44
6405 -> 17.25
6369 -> 16.18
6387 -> 16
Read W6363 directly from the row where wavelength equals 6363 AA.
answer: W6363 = 15.94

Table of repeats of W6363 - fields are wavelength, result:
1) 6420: 16.48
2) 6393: 16.26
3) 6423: 16.33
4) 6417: 16.71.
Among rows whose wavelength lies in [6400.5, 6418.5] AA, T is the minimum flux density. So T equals 16.71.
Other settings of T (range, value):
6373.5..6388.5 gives 16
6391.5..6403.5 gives 16.26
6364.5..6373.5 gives 15.98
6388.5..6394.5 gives 16.04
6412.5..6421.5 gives 16.48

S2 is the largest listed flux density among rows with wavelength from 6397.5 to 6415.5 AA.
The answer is 17.35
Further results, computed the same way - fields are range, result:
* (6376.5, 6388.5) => 16.69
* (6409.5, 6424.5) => 17.25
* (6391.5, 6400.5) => 16.73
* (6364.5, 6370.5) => 16.18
